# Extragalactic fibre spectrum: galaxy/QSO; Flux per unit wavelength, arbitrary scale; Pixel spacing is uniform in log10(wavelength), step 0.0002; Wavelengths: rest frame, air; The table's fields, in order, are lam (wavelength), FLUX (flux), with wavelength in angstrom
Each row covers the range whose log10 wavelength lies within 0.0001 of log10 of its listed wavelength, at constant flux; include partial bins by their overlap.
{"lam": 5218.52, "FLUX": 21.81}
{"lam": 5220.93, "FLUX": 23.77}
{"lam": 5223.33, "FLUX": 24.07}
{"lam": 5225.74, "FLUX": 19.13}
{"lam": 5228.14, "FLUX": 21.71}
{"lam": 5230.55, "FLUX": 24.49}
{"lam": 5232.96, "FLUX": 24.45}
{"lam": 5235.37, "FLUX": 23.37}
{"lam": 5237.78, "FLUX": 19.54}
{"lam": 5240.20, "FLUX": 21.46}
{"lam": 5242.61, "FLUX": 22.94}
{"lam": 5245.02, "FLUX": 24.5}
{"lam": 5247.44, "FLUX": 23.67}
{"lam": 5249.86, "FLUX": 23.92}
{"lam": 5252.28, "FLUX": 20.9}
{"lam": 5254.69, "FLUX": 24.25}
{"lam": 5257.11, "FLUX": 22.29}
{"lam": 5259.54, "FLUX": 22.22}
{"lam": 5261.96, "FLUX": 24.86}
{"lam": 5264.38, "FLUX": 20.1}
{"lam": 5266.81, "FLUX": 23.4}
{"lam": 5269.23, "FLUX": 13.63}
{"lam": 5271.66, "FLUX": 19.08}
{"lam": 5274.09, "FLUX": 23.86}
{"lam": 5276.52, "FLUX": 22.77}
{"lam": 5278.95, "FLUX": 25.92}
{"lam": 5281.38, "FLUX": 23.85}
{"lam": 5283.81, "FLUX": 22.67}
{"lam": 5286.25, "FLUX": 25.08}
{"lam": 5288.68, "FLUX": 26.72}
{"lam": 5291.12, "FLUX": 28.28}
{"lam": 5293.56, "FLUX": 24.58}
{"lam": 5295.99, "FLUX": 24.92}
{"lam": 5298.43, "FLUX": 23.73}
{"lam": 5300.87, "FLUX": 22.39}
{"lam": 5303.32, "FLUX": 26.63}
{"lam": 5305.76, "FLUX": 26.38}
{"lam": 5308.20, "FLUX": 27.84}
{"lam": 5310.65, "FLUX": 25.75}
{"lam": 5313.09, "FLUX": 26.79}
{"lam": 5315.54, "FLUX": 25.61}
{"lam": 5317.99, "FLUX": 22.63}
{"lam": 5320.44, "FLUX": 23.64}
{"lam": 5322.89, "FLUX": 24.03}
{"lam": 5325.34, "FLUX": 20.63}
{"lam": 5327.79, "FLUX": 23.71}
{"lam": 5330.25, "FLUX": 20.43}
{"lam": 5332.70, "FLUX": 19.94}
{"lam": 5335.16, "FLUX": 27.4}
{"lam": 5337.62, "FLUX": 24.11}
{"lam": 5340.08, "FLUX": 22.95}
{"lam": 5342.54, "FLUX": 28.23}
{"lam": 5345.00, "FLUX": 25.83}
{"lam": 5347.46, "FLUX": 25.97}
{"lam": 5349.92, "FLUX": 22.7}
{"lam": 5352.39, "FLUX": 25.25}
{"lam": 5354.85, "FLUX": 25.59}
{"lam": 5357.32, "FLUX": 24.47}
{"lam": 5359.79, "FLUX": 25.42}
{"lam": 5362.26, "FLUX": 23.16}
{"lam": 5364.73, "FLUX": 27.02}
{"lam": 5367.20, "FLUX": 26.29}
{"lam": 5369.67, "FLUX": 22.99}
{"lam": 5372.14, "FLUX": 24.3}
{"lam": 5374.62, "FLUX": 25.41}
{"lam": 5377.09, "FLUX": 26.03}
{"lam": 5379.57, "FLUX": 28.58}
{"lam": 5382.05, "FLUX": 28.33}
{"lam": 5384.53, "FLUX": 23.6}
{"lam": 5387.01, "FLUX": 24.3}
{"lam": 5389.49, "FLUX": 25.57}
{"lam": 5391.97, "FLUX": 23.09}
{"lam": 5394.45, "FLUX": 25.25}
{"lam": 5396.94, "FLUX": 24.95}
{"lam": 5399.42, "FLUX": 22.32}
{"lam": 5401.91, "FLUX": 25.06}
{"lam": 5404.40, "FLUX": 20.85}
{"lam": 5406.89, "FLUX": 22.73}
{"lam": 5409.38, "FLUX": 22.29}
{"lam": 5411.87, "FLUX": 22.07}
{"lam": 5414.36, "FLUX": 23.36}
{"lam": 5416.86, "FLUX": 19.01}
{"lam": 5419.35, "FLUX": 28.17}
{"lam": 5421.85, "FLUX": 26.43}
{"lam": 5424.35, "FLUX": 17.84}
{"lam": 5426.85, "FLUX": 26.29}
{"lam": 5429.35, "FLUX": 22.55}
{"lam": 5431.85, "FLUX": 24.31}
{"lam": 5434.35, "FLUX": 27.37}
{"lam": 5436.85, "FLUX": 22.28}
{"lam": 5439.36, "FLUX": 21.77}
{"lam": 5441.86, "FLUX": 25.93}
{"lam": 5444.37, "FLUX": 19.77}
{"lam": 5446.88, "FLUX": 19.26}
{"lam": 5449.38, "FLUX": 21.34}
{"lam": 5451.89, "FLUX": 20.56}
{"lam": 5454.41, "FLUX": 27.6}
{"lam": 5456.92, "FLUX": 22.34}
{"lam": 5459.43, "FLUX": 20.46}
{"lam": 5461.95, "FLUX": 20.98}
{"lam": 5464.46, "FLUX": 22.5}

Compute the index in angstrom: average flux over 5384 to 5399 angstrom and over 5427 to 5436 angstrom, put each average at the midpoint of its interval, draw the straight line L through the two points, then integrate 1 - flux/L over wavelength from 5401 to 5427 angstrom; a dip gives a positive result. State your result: 1.8 angstrom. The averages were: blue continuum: 24.4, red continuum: 24.8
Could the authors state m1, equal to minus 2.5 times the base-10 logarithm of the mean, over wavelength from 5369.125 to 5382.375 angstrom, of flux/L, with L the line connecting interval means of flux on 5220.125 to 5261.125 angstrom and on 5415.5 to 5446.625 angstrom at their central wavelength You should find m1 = -0.12 mag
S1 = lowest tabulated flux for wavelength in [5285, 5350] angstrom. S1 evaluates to 19.94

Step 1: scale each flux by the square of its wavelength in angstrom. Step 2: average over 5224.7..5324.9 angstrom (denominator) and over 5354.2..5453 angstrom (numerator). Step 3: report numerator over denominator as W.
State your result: 1.07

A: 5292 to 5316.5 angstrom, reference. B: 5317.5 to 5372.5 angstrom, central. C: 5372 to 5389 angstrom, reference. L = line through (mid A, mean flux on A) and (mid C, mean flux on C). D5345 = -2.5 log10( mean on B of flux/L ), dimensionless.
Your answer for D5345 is 0.06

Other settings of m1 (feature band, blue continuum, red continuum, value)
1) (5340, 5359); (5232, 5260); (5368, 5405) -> -0.04 mag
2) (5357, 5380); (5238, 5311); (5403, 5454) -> -0.10 mag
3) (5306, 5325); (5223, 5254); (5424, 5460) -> -0.11 mag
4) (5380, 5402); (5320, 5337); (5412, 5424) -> -0.07 mag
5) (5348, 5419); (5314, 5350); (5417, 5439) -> -0.02 mag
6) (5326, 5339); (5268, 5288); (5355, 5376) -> 0.04 mag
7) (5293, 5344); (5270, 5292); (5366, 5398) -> 0.00 mag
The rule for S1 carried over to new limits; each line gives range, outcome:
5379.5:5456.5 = 17.84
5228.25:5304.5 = 13.63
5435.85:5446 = 19.77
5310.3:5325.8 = 20.63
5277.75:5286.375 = 22.67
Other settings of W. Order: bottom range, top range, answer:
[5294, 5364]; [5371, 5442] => 1.01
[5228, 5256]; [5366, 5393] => 1.16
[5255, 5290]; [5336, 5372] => 1.14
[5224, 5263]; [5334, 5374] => 1.15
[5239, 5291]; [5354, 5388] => 1.15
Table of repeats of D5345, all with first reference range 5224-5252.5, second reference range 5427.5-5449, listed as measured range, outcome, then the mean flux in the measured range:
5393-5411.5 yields -0.019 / 23.3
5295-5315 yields -0.128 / 25.6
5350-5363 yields -0.084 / 24.6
